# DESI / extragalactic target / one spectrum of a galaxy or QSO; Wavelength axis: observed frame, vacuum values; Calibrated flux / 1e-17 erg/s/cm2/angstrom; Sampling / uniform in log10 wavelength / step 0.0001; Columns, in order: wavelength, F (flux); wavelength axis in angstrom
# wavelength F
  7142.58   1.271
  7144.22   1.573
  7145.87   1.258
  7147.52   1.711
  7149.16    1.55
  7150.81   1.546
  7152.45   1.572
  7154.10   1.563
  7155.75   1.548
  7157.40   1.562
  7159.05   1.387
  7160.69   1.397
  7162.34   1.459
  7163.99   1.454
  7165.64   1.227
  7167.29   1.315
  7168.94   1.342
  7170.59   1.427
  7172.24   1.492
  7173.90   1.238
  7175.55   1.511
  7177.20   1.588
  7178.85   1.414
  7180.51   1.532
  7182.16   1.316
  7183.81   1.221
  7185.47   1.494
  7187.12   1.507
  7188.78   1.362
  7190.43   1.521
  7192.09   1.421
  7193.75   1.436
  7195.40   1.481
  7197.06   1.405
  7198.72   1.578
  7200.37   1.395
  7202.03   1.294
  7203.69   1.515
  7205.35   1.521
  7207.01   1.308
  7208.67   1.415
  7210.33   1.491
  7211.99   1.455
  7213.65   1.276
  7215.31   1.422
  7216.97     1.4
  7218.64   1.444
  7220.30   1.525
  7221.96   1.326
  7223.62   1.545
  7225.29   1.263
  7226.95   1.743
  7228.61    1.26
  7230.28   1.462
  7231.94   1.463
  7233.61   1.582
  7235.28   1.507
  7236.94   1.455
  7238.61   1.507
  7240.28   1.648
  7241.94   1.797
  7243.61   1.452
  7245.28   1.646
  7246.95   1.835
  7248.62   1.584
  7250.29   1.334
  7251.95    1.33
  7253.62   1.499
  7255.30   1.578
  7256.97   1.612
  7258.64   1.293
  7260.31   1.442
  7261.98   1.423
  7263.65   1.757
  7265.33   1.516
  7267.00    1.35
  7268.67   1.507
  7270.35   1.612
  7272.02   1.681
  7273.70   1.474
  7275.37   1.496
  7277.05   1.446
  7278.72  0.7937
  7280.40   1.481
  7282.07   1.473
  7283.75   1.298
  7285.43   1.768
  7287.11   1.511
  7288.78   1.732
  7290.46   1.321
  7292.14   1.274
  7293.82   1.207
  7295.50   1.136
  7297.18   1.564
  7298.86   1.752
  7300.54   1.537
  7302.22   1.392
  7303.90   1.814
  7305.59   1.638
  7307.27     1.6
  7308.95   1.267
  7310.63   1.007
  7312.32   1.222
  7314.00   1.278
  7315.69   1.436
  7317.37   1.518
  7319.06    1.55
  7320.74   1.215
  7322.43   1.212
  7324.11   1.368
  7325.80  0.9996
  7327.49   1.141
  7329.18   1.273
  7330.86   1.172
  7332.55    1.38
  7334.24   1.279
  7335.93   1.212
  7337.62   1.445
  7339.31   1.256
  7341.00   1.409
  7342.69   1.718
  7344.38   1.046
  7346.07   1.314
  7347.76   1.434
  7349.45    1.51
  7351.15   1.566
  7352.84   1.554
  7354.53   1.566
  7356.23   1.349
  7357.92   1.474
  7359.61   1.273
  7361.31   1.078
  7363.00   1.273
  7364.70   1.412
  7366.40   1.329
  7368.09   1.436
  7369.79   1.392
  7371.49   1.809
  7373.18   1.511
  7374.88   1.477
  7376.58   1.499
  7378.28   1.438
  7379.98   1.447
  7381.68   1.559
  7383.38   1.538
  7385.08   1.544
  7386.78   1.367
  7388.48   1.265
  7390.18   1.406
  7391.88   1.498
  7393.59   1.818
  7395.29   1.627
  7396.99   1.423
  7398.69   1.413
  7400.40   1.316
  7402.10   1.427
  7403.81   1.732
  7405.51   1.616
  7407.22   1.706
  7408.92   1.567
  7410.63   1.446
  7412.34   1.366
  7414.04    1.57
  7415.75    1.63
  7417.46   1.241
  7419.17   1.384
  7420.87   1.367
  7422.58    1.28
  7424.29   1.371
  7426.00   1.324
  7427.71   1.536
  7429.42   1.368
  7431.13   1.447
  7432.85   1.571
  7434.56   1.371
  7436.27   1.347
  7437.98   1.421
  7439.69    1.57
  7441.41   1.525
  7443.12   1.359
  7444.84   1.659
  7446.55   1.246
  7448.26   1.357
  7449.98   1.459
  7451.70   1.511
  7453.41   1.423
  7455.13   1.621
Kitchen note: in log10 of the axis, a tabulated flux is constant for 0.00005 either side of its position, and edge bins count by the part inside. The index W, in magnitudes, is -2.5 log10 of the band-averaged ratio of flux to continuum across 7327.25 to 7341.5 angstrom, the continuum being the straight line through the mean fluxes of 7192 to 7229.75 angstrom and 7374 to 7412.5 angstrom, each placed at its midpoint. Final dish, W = 0.15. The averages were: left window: 1.43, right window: 1.5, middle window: 1.29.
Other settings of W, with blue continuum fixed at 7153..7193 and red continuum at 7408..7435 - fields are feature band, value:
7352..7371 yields 0.03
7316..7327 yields 0.09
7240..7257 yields -0.10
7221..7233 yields -0.01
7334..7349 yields 0.06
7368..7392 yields -0.04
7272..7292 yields -0.01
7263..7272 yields -0.09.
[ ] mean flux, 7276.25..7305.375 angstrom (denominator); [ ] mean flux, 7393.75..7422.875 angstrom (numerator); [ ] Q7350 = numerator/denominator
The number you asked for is 1.0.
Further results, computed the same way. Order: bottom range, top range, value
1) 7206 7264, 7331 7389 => 0.95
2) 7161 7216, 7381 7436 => 1.04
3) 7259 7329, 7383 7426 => 1.04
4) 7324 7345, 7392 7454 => 1.14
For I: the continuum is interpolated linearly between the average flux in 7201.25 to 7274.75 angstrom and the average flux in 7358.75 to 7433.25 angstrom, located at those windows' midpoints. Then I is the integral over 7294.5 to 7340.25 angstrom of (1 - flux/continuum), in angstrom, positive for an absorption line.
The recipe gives 3.6 angstrom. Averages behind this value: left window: 1.49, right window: 1.46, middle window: 1.36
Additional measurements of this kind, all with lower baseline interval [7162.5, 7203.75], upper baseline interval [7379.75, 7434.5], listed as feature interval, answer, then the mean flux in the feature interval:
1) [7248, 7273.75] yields -1.1 angstrom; 1.5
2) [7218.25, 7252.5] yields -1.9 angstrom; 1.51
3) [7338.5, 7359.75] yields 0.5 angstrom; 1.43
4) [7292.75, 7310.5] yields -0.3 angstrom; 1.47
